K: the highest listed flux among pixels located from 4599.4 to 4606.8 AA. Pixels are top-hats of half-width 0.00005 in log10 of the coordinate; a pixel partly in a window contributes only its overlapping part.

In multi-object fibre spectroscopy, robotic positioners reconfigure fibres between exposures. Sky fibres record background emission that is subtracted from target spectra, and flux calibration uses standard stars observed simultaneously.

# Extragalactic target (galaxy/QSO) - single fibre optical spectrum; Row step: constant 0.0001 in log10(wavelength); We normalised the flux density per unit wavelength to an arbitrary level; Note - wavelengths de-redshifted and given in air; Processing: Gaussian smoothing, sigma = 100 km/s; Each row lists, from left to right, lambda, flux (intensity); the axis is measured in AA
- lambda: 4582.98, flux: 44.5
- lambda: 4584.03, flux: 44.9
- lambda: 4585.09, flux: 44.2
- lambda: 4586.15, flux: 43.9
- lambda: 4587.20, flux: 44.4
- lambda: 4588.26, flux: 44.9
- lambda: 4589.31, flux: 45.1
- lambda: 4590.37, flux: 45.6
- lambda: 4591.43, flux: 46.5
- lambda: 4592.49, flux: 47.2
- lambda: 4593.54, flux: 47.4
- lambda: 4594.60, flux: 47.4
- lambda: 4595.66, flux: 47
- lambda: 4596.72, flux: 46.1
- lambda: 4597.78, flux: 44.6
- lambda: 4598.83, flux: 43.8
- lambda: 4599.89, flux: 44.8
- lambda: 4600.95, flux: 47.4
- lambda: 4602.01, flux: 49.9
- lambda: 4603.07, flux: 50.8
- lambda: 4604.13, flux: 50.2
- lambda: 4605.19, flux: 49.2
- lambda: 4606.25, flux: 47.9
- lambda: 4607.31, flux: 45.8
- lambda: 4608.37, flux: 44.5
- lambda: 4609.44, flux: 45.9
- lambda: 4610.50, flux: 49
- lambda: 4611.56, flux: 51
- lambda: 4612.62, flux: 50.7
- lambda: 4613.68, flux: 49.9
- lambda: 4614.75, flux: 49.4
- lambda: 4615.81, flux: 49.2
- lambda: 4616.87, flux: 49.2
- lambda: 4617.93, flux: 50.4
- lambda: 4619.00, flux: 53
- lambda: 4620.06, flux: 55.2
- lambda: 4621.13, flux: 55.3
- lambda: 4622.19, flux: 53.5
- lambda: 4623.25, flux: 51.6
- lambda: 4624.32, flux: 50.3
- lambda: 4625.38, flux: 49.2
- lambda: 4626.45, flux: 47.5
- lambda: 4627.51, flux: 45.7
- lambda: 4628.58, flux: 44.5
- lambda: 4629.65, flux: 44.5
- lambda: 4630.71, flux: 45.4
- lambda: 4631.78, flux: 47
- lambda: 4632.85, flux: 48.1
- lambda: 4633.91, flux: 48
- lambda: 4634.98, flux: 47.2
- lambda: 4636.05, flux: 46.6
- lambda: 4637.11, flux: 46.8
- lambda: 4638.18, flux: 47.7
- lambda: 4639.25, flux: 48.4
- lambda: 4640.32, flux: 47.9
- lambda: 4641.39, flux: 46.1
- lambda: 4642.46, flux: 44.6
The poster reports 50.8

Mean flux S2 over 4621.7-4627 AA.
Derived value 50.4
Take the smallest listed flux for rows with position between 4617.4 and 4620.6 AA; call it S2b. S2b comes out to 50.4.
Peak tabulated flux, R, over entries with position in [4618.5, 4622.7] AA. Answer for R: 55.3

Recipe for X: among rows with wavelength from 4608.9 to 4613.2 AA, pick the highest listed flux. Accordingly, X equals 51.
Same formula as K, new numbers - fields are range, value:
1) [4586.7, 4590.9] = 45.6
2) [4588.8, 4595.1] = 47.4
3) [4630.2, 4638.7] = 48.1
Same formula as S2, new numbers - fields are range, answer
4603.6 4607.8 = 48.3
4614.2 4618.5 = 49.5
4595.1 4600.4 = 45.3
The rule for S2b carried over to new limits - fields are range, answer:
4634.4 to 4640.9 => 46.6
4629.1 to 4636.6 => 44.5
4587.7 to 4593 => 44.9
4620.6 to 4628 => 45.7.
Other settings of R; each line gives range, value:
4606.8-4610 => 45.9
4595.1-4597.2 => 47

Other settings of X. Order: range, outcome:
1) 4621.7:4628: 53.5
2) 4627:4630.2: 45.7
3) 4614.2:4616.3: 49.4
